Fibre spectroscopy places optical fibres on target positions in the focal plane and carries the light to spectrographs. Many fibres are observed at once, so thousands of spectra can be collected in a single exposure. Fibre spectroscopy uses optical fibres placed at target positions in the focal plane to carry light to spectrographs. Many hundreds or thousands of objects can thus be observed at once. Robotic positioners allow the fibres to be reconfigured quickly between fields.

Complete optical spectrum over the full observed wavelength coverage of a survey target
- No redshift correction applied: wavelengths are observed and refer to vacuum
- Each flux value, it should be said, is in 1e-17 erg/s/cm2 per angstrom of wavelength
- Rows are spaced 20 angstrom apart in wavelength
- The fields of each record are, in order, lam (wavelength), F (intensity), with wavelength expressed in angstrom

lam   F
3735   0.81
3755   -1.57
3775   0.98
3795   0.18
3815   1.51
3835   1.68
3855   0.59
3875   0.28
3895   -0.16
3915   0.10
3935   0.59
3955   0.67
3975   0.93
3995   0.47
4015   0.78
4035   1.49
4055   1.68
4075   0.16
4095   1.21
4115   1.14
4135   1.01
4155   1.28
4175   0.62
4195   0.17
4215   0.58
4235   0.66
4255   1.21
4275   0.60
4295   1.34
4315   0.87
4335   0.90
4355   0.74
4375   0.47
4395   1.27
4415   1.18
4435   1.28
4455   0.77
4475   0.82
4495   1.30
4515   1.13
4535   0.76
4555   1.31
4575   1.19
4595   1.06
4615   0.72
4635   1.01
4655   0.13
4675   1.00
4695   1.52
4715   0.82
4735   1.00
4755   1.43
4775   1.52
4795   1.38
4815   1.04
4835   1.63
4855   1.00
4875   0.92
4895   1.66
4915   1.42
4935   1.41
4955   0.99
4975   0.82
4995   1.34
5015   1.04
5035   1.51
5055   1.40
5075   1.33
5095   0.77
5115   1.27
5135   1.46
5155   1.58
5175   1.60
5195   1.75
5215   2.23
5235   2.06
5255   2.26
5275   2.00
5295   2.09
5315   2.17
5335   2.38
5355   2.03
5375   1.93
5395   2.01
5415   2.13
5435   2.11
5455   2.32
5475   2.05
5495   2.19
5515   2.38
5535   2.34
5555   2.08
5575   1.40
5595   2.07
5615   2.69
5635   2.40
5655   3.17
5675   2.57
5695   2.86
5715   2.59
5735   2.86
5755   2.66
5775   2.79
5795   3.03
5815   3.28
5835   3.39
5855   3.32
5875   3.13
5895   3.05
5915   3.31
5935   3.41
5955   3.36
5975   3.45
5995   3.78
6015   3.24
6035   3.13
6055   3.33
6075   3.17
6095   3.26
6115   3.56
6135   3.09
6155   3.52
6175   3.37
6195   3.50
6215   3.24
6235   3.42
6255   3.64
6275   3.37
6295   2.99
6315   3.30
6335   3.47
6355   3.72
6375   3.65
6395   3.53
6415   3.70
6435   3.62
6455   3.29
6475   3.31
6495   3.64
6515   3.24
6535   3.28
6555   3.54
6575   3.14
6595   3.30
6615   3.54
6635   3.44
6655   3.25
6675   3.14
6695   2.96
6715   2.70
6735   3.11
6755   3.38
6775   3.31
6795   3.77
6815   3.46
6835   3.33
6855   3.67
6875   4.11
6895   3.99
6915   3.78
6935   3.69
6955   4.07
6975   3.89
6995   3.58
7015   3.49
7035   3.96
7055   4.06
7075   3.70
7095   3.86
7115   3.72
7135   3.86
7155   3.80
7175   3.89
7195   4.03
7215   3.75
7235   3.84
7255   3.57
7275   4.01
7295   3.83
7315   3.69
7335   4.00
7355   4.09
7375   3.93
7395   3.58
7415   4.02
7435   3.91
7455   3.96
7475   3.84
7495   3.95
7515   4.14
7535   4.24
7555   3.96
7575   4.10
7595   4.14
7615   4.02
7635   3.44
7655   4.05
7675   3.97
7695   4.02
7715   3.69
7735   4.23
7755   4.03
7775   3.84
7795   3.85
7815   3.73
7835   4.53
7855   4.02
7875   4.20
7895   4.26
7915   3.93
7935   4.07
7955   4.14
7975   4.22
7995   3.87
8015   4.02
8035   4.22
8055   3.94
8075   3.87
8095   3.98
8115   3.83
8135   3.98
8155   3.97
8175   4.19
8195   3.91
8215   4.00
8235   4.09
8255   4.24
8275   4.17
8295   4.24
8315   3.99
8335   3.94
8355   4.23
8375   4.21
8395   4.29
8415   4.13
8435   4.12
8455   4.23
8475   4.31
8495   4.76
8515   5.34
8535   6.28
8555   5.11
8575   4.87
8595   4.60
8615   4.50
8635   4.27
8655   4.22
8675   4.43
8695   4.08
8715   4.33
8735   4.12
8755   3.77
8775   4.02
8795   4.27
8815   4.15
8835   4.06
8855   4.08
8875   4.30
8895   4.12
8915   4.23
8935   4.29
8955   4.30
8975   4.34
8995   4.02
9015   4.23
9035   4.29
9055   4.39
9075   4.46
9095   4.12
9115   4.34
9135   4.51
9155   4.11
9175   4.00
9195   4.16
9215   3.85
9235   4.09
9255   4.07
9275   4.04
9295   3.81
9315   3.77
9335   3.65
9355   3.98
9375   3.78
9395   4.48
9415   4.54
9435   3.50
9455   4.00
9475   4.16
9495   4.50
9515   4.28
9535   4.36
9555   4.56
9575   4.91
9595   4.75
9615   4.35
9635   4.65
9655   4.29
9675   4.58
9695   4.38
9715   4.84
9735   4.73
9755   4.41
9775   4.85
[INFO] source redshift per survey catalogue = 0.30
